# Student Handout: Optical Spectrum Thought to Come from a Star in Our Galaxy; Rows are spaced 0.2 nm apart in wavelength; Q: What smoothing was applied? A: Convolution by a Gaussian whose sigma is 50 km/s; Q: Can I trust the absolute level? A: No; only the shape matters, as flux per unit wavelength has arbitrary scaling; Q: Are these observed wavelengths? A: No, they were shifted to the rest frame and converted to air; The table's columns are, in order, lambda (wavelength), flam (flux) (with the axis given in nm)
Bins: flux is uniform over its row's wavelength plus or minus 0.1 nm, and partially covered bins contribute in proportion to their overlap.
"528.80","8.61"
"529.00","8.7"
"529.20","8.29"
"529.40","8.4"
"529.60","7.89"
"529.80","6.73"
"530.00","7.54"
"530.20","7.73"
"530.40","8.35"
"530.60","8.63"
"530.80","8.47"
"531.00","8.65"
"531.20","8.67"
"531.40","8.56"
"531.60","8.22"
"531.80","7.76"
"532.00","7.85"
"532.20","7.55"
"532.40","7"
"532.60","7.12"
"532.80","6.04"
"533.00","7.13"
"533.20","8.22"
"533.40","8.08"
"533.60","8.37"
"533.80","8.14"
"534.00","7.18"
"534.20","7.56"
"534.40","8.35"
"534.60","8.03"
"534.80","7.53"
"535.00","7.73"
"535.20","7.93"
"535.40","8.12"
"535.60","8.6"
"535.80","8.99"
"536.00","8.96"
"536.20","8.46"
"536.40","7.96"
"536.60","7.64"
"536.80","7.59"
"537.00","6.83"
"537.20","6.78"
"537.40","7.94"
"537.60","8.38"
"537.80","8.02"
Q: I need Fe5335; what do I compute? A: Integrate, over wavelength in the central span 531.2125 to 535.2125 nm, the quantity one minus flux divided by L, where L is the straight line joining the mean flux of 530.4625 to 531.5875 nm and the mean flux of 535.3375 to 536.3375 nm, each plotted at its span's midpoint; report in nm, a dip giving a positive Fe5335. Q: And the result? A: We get 0.40 nm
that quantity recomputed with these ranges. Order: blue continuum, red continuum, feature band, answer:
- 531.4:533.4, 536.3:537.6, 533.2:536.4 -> -0.259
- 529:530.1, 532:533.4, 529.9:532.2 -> -0.185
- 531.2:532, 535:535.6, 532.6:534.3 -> 0.120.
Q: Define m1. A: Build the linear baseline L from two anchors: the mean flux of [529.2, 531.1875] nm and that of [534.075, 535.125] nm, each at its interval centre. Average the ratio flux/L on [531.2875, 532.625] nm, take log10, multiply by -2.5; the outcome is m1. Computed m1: 0.03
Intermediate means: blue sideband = 8.08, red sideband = 7.83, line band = 7.77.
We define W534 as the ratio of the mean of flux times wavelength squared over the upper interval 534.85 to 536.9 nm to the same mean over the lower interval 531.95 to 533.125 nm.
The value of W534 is 1.2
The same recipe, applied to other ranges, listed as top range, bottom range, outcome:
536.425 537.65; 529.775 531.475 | 0.94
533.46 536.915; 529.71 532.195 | 1.01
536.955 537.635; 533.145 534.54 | 0.95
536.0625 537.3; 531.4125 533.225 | 1.03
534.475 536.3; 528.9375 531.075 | 1.04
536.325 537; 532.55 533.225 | 1.10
